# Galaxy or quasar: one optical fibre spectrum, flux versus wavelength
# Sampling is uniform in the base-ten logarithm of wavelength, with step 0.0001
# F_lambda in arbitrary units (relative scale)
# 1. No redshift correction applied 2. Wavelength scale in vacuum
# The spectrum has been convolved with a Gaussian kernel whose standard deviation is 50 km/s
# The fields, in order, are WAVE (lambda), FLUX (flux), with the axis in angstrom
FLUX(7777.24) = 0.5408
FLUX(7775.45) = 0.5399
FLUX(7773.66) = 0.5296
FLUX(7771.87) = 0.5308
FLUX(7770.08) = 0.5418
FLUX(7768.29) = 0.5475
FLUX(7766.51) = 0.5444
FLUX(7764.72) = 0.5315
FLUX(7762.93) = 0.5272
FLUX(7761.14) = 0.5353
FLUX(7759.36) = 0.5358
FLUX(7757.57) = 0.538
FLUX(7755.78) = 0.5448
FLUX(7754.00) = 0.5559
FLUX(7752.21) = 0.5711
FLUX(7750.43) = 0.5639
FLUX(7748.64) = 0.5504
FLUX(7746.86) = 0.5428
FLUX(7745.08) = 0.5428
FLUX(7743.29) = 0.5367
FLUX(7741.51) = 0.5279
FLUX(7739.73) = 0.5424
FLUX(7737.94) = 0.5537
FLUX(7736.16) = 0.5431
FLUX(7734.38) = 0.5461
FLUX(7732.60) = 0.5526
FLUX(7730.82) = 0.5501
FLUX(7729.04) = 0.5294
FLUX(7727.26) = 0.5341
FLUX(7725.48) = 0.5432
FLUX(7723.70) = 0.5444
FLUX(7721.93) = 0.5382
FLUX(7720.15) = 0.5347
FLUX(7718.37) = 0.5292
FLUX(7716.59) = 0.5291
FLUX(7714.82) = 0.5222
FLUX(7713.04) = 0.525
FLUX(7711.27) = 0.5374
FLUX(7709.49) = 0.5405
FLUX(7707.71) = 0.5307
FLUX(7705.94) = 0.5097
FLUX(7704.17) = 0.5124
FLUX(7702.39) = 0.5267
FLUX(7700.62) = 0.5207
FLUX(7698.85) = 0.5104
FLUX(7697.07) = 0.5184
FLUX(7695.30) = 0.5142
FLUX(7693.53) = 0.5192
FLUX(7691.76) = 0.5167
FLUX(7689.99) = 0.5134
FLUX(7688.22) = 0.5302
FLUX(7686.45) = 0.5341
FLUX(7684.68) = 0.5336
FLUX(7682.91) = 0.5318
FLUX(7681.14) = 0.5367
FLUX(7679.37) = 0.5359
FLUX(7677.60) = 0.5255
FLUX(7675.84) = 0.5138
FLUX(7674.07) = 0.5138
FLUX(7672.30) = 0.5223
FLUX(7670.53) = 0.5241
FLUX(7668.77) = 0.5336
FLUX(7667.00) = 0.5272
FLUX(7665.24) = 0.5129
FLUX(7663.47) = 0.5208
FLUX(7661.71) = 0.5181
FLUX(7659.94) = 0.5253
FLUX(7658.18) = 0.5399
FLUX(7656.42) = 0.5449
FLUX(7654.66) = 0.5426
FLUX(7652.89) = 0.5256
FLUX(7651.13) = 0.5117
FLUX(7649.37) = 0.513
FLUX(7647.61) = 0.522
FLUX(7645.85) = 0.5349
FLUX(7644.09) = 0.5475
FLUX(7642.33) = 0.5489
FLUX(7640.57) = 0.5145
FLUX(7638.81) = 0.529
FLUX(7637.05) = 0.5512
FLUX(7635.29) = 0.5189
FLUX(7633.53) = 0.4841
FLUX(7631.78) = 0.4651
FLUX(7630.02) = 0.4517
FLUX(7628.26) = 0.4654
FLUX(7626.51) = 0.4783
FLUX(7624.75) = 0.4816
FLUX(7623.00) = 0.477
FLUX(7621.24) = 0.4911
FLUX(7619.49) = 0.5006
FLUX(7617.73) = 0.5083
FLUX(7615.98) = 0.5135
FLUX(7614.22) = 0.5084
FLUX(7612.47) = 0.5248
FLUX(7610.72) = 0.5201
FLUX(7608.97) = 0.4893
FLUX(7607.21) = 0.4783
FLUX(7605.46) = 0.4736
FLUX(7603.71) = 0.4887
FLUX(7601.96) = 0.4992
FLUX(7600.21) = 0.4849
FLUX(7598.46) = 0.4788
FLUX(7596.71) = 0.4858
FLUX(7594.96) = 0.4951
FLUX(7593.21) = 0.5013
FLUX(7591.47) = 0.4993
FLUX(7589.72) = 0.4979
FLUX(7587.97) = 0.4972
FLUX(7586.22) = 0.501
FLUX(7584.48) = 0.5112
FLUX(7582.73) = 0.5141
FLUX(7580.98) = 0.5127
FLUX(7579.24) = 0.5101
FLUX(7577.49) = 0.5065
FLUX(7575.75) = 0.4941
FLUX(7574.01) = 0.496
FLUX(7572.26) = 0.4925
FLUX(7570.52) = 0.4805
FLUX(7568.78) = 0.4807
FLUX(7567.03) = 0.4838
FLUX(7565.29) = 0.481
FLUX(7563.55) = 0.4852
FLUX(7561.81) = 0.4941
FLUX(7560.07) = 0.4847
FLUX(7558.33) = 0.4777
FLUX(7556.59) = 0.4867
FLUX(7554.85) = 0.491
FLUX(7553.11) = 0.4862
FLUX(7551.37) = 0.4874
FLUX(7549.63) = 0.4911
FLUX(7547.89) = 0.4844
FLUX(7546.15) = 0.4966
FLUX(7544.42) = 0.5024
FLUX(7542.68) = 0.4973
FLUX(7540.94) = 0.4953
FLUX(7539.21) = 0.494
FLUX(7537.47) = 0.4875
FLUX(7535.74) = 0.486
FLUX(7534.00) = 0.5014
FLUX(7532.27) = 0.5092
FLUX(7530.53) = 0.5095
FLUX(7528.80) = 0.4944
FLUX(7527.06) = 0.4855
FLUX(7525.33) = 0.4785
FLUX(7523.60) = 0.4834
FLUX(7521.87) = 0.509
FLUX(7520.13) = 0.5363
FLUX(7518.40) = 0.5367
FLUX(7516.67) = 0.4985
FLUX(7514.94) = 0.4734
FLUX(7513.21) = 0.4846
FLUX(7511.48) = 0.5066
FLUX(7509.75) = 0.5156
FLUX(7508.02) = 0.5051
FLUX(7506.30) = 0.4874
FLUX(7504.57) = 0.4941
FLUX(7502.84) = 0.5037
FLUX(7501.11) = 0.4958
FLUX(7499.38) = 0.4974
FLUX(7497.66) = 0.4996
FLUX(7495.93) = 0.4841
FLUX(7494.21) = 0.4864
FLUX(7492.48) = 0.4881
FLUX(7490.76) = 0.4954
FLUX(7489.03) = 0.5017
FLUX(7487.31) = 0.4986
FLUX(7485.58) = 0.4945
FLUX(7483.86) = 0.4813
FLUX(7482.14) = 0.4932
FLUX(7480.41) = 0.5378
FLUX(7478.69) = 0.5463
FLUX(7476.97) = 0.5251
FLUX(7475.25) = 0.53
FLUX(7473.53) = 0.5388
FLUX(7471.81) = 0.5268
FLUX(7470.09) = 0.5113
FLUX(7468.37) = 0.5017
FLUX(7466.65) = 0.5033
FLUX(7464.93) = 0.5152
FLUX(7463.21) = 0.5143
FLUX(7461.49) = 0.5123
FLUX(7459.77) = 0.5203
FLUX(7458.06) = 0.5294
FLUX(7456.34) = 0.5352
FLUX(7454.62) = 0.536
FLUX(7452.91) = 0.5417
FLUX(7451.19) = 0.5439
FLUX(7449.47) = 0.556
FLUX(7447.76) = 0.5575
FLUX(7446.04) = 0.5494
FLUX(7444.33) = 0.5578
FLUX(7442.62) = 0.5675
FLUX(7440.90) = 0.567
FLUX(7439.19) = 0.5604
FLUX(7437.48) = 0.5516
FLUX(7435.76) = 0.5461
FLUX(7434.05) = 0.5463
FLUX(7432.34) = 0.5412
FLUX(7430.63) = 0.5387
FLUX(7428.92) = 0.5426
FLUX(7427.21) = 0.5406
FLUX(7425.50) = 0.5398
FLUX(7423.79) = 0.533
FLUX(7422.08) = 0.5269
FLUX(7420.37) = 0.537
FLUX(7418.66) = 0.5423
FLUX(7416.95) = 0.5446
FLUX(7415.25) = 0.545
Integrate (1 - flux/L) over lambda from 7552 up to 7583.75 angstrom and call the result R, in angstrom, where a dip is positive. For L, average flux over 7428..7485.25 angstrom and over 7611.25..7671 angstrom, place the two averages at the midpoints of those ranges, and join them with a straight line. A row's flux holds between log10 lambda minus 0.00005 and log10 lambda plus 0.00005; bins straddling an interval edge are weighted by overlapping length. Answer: 1.8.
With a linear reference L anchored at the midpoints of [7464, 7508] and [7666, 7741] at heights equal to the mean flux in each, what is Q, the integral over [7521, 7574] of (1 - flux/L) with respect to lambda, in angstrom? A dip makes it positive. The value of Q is 2.2 angstrom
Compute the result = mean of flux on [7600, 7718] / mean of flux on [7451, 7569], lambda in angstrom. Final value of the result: 1.03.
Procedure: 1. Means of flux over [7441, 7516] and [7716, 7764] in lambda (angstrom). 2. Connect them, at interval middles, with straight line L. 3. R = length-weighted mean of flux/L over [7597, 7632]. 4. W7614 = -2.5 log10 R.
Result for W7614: 0.09 mag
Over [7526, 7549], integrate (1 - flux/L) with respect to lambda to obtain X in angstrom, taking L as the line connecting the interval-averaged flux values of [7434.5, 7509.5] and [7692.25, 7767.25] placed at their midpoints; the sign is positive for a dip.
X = 1.3 angstrom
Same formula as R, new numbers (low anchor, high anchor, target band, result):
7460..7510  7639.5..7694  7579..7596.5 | 0.5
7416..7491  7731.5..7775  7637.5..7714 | 2.0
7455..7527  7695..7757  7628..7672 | 0.6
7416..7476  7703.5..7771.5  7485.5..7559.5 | 5.8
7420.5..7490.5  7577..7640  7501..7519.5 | 0.6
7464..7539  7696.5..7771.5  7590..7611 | 1.1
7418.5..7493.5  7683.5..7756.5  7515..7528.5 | 0.7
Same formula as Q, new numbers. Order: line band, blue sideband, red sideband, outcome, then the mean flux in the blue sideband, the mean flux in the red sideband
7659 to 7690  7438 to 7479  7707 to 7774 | 0.78 angstrom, 0.535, 0.54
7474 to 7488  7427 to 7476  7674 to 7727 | 0.57 angstrom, 0.537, 0.527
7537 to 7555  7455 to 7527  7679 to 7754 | 0.74 angstrom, 0.507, 0.534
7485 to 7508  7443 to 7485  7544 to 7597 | 1.01 angstrom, 0.528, 0.494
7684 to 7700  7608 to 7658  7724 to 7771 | 0.19 angstrom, 0.51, 0.544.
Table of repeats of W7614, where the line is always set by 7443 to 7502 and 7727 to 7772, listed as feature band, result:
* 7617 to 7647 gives 0.06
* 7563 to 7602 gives 0.07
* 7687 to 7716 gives 0.03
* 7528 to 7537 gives 0.05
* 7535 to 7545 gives 0.07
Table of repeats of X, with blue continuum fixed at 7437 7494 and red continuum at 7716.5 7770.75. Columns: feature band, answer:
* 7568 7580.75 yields 0.9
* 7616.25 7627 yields 0.9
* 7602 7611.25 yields 0.8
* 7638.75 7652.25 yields 0.2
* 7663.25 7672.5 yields 0.2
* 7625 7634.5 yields 1.2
